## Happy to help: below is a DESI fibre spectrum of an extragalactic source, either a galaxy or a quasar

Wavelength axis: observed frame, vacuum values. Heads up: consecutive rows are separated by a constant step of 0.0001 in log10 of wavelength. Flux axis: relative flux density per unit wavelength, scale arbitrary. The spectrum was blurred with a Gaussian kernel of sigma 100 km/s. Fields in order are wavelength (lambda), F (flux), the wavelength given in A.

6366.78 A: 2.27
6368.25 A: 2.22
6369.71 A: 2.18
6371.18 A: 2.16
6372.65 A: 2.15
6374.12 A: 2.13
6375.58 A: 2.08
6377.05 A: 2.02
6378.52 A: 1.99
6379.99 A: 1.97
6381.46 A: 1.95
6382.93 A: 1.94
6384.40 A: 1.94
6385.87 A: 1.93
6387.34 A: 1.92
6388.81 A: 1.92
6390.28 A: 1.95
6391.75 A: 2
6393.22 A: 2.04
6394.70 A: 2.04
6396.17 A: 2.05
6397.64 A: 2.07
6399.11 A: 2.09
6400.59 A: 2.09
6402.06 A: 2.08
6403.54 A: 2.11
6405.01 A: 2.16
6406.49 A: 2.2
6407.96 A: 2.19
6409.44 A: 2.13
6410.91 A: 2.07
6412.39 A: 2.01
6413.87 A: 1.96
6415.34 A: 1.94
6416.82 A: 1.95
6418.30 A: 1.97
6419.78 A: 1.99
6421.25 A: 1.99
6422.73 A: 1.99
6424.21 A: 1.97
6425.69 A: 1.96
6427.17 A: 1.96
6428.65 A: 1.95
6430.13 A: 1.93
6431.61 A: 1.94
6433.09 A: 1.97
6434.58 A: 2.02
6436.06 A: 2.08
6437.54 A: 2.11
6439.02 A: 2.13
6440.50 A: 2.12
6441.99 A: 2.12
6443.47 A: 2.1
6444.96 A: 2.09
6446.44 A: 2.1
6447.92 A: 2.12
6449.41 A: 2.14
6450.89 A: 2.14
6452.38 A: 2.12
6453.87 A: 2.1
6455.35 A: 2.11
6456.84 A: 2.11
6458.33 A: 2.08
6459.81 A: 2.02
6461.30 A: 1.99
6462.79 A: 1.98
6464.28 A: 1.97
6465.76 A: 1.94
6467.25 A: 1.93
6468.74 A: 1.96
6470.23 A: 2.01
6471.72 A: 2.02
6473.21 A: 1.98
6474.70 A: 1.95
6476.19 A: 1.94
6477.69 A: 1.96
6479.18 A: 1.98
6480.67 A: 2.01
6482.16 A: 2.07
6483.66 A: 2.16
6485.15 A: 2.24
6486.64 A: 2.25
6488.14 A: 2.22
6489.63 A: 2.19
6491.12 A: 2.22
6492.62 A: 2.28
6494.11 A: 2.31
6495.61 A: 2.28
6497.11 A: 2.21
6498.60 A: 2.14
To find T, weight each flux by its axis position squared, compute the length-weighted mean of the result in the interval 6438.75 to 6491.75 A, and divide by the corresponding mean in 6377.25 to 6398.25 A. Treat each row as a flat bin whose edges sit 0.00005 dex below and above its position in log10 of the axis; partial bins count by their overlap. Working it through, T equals 1.07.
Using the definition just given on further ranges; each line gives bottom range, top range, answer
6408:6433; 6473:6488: 1.06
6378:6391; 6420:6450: 1.06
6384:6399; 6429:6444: 1.04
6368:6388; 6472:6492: 1.06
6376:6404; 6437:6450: 1.07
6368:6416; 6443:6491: 1.03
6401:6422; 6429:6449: 1.01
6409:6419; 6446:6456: 1.07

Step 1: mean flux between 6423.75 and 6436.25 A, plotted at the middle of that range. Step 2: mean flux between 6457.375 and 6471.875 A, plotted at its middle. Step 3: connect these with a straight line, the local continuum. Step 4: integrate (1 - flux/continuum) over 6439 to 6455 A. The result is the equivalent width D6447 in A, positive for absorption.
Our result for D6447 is -1.09 A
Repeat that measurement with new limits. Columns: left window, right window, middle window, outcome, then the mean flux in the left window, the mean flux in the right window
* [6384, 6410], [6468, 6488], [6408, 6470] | 0.5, 2.05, 2.05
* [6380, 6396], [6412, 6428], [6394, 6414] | -1.3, 1.97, 1.97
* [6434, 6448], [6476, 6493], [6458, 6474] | 1.0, 2.1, 2.13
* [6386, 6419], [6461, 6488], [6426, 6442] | 0.1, 2.04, 2.02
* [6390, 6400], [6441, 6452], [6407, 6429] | 0.7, 2.04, 2.11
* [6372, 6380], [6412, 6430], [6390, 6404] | -0.2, 2.06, 1.97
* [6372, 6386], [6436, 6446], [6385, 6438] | 1.1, 2.01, 2.11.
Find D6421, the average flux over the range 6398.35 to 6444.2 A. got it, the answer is 2.04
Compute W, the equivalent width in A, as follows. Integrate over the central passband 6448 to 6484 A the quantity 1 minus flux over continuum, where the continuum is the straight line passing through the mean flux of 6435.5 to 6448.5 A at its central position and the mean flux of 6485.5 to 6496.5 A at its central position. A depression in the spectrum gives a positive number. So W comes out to 2.5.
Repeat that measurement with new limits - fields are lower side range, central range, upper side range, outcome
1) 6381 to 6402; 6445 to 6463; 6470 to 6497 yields -0.1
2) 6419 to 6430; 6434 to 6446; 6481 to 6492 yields -0.4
